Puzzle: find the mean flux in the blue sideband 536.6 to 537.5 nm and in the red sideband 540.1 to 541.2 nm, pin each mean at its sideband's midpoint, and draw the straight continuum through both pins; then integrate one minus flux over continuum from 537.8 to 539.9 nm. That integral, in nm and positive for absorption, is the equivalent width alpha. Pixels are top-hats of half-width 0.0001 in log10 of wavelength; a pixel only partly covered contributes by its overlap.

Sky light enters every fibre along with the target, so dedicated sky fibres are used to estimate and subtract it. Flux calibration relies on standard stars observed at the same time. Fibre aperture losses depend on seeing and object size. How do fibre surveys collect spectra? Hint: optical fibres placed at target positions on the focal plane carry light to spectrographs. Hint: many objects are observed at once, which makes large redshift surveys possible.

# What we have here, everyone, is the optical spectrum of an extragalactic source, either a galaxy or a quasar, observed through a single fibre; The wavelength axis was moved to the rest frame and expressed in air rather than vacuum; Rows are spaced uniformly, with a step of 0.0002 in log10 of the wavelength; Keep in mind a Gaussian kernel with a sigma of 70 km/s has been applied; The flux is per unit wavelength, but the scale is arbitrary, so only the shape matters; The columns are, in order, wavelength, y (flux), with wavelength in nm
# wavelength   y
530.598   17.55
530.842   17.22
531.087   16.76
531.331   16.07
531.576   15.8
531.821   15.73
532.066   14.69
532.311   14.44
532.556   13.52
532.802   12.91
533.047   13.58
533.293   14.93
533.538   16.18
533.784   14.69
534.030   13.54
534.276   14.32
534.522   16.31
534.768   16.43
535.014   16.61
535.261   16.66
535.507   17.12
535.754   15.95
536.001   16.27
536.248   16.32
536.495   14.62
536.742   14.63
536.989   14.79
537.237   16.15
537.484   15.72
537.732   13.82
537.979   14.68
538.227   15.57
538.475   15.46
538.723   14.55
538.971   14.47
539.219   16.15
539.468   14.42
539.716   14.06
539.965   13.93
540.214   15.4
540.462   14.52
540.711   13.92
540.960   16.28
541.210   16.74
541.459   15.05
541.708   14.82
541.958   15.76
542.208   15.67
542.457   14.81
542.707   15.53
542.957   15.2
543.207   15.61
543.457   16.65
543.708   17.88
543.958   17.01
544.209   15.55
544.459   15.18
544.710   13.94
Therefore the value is 0.05 nm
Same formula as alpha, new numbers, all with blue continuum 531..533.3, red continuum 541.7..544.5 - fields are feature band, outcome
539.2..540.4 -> 0.07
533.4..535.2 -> -0.06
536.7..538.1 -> 0.03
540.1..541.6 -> 0.03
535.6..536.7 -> -0.04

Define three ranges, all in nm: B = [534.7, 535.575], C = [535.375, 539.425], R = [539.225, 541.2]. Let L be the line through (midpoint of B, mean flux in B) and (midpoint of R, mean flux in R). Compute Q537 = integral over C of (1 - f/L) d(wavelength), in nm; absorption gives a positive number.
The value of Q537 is 0.13 nm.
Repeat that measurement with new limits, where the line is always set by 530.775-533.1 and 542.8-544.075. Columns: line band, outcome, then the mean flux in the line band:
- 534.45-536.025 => -0.11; 16.5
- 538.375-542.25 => 0.24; 15.1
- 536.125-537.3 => 0.03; 15.3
